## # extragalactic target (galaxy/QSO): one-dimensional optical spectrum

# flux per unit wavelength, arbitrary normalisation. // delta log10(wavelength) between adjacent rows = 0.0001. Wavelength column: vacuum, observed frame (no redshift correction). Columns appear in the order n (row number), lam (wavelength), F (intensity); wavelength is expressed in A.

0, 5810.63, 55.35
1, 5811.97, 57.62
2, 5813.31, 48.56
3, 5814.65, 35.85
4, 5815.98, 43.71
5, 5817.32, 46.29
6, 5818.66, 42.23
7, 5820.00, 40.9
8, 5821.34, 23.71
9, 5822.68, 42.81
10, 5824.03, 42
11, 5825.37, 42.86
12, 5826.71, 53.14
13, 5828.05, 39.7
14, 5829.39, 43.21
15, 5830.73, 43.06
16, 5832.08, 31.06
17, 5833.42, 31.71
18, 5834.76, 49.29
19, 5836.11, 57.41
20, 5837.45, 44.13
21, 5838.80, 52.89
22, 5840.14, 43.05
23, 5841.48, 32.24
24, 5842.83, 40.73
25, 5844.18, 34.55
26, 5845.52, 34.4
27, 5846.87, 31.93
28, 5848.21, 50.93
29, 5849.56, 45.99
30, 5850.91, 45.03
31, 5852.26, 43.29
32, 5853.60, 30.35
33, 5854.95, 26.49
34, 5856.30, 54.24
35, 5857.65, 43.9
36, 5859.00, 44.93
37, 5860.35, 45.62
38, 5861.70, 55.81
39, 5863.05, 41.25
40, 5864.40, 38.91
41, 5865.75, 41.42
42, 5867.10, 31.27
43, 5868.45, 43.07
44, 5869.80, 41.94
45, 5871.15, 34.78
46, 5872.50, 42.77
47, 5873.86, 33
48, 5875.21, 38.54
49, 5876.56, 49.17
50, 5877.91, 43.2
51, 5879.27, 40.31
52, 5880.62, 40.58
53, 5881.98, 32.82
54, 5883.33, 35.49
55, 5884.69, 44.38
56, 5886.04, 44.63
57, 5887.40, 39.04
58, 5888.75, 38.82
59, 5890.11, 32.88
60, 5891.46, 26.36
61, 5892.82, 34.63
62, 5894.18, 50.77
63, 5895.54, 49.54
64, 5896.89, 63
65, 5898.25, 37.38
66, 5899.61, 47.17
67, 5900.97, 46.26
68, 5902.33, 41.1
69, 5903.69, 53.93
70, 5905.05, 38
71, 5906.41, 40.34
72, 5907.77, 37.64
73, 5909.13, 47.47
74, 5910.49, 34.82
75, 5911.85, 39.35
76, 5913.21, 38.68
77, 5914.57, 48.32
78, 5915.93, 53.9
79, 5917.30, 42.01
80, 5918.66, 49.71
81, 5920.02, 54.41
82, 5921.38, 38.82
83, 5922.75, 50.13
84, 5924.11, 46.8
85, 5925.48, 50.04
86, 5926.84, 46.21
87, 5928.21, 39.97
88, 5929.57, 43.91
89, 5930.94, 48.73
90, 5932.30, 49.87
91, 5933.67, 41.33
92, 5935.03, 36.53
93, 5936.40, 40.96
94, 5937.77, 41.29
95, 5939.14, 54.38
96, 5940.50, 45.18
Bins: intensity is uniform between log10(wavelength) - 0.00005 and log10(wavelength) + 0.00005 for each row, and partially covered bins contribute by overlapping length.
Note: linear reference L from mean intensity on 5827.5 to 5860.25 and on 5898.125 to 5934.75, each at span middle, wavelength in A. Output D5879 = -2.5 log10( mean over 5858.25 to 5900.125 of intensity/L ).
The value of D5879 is 0.043 mag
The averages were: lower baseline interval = 41.5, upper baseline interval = 44.7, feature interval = 41.4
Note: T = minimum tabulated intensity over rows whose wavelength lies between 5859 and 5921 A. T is 26.36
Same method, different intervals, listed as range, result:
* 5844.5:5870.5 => 26.49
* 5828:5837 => 31.06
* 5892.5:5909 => 34.63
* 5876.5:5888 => 32.82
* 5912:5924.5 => 38.68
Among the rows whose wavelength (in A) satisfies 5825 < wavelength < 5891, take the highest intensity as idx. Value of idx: 57.41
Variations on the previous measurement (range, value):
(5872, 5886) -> 49.17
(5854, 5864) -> 55.81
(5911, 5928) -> 54.41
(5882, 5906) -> 63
